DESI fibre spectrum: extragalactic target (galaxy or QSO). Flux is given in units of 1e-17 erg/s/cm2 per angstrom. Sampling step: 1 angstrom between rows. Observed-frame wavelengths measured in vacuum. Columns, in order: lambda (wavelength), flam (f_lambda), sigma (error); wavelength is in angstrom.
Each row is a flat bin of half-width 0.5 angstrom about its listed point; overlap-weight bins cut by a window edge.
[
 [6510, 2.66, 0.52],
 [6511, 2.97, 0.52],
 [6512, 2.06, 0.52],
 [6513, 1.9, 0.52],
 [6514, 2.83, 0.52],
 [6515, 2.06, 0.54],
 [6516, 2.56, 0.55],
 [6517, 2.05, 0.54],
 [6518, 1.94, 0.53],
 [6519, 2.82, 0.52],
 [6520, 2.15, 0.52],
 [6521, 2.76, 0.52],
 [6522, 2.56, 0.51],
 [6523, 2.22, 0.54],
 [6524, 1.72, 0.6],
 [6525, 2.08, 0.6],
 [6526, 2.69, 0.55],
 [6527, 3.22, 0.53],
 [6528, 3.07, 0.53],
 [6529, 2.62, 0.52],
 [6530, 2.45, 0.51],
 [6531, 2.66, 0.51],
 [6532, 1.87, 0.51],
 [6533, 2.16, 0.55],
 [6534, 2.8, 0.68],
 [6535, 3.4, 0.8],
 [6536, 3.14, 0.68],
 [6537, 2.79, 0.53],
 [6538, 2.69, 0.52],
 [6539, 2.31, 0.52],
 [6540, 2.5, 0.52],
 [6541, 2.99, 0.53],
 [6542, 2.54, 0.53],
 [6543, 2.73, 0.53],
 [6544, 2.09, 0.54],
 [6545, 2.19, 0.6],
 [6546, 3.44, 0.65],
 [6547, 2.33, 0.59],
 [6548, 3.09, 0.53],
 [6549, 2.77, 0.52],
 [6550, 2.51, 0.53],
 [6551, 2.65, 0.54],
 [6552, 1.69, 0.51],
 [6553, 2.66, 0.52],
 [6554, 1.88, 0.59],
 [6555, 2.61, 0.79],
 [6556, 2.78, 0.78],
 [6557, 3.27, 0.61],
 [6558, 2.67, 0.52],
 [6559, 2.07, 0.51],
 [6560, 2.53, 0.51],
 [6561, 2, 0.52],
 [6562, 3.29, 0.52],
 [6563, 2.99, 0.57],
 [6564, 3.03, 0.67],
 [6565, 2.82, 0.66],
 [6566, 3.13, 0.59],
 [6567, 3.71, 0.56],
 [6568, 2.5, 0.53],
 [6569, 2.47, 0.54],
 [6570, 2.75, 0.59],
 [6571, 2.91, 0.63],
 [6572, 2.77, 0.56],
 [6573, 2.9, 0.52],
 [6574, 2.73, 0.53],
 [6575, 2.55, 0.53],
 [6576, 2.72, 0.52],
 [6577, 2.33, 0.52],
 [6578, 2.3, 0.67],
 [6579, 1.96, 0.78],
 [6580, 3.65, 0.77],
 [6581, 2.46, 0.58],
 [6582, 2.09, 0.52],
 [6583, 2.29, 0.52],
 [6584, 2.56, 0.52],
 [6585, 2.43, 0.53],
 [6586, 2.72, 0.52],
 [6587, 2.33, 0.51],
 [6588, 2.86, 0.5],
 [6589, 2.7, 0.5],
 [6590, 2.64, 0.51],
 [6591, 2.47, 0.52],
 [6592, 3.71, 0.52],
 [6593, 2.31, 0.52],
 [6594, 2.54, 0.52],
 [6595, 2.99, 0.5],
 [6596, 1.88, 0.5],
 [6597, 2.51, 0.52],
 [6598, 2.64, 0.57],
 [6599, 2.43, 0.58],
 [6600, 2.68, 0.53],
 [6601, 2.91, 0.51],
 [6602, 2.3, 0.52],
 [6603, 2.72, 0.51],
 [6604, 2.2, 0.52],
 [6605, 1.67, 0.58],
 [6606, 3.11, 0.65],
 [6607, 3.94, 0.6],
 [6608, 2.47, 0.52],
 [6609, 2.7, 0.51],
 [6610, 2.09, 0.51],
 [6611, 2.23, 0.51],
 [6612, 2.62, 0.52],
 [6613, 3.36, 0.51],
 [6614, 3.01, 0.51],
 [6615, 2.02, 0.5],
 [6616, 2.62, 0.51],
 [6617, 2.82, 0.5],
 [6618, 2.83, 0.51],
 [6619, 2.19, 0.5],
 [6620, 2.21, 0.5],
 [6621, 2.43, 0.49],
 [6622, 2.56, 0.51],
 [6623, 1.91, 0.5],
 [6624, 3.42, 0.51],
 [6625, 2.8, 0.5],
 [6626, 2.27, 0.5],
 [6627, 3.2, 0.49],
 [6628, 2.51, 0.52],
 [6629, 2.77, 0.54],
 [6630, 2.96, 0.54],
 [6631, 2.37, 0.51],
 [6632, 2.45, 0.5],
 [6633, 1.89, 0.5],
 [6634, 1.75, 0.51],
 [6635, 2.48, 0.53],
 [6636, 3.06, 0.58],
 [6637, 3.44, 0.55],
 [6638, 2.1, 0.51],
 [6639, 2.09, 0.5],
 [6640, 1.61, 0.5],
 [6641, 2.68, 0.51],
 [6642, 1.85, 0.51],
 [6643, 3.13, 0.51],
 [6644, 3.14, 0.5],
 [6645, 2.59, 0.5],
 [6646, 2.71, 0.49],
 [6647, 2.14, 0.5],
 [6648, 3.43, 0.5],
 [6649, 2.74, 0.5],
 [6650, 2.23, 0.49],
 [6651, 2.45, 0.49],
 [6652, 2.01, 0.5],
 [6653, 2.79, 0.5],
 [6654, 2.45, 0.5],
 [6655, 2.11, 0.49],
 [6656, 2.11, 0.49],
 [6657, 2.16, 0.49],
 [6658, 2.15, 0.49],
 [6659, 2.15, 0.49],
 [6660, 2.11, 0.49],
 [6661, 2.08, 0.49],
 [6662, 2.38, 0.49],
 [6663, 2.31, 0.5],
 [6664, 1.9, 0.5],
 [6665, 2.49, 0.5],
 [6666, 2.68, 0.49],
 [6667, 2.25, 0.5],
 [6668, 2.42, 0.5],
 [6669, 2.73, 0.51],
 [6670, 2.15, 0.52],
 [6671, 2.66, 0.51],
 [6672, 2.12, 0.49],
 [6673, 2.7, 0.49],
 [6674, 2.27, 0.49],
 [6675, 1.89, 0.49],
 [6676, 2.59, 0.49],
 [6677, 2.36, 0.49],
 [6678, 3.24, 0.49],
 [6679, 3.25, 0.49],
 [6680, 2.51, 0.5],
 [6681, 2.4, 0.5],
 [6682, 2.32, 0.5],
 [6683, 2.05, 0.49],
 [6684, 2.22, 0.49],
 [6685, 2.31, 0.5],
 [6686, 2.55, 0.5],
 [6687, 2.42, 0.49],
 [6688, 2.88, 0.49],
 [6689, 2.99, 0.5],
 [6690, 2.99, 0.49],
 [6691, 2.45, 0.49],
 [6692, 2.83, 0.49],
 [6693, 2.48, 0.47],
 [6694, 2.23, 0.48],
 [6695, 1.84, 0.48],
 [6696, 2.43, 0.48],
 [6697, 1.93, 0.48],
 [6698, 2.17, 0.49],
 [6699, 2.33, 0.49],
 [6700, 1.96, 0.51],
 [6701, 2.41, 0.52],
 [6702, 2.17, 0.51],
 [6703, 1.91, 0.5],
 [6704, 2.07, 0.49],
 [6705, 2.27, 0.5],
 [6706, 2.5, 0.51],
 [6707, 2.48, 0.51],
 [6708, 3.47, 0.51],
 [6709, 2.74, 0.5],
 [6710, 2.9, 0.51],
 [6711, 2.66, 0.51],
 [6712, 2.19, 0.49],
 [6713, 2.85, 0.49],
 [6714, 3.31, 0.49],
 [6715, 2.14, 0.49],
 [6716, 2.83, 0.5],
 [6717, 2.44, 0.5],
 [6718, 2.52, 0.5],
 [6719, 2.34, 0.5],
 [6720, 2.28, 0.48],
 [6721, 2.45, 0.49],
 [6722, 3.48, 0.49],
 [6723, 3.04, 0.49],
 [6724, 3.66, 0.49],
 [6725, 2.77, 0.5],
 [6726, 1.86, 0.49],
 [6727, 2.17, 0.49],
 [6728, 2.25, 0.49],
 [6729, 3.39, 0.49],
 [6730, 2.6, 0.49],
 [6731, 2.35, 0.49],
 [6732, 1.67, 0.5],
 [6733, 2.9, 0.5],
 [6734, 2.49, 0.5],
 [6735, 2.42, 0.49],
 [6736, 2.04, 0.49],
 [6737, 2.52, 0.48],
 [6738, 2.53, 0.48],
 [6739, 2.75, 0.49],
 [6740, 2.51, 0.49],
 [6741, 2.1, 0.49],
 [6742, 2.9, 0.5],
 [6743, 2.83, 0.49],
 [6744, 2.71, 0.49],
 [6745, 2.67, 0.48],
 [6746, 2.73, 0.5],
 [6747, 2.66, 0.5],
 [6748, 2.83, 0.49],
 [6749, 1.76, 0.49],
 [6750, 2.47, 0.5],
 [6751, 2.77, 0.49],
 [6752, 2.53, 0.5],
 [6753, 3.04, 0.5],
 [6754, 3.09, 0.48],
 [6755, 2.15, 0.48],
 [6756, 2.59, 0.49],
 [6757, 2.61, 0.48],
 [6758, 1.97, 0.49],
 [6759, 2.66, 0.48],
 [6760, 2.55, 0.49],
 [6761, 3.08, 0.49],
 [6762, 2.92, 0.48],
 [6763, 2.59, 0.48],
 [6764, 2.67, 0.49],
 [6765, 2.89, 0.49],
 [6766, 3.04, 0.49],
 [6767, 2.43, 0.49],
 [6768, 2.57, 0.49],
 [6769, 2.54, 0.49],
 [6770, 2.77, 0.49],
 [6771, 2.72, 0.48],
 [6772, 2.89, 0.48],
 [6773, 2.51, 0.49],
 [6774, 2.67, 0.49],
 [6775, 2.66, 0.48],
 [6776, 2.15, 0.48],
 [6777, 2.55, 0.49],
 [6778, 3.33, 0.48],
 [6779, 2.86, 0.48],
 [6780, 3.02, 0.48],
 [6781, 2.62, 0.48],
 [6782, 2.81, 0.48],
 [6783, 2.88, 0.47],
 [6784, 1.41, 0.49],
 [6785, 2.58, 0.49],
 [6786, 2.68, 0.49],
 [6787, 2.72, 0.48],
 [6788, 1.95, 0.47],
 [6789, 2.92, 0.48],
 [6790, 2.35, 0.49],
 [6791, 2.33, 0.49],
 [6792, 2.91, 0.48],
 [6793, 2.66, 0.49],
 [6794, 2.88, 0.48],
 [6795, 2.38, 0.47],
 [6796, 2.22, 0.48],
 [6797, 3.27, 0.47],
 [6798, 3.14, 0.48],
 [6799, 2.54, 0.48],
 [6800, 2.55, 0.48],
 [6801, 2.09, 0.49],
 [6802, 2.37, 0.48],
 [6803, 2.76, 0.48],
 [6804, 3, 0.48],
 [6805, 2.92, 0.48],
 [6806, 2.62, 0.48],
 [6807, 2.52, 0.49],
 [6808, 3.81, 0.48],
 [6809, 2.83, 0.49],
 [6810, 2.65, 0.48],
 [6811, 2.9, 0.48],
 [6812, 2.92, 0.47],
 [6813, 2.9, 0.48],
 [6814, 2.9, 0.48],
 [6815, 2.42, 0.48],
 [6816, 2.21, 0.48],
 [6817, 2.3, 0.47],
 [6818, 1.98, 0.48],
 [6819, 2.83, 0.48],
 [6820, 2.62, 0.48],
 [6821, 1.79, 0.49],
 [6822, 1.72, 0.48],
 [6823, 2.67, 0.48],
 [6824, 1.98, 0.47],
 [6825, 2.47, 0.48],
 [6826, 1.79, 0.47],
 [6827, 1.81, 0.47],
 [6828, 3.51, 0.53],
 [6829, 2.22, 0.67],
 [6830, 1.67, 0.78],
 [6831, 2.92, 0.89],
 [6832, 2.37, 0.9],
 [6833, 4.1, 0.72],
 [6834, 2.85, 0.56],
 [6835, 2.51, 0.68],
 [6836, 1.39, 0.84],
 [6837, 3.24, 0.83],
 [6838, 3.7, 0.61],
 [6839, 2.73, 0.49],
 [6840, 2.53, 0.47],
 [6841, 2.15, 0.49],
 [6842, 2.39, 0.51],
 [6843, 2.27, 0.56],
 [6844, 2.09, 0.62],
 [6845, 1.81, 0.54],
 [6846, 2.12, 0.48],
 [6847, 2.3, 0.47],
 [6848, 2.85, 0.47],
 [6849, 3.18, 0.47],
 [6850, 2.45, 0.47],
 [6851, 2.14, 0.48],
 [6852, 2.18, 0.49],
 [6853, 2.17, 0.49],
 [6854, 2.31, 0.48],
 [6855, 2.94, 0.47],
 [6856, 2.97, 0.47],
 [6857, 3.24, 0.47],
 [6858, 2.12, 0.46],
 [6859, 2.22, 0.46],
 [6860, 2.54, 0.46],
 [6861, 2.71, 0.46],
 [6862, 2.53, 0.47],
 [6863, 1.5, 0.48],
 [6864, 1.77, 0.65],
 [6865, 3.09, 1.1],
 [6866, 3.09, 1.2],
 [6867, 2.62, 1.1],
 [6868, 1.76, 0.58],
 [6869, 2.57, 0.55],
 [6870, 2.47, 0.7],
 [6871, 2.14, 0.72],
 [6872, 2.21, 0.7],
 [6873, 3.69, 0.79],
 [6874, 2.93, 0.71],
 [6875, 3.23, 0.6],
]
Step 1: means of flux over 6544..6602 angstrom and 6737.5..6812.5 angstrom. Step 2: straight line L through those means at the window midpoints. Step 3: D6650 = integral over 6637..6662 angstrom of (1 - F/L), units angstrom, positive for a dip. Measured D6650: 2.4 angstrom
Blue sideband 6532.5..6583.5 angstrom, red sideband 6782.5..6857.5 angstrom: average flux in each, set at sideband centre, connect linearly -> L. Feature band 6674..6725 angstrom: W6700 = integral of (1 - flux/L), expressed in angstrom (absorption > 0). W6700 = 1.3 angstrom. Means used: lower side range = 2.66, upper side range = 2.55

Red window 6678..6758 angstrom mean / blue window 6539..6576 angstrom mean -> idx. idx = 0.95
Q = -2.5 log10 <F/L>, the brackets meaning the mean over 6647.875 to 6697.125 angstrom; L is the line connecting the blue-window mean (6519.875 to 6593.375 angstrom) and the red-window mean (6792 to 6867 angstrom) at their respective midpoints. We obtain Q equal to 0.08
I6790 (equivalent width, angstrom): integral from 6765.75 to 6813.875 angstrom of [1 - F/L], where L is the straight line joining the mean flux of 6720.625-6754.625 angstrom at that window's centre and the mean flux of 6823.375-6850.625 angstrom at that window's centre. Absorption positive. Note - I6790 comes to -2.5 angstrom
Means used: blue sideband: 2.61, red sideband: 2.5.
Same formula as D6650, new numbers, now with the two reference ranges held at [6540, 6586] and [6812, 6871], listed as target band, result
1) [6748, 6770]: -0.96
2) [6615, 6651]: 0.70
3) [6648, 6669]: 1.98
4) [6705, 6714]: -0.65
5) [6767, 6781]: -1.08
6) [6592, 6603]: 0.15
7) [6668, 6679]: 0.28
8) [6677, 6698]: 0.46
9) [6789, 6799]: -0.78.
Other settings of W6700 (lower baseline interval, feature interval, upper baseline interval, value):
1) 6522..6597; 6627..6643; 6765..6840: 1.1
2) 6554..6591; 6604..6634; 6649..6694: -0.3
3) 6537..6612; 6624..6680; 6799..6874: 2.7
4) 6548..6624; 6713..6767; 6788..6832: -0.8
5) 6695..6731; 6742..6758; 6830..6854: -0.6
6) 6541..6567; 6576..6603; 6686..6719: 0.5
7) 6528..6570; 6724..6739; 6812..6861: 0.4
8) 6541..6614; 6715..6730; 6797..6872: -0.5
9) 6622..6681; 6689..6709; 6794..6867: 0.8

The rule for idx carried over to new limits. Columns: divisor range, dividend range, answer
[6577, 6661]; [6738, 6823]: 1.04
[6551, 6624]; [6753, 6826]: 1.00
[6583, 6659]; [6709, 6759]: 1.02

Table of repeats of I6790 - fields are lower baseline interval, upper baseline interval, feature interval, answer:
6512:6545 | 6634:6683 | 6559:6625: -4.5 angstrom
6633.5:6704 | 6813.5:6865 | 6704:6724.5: -2.5 angstrom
